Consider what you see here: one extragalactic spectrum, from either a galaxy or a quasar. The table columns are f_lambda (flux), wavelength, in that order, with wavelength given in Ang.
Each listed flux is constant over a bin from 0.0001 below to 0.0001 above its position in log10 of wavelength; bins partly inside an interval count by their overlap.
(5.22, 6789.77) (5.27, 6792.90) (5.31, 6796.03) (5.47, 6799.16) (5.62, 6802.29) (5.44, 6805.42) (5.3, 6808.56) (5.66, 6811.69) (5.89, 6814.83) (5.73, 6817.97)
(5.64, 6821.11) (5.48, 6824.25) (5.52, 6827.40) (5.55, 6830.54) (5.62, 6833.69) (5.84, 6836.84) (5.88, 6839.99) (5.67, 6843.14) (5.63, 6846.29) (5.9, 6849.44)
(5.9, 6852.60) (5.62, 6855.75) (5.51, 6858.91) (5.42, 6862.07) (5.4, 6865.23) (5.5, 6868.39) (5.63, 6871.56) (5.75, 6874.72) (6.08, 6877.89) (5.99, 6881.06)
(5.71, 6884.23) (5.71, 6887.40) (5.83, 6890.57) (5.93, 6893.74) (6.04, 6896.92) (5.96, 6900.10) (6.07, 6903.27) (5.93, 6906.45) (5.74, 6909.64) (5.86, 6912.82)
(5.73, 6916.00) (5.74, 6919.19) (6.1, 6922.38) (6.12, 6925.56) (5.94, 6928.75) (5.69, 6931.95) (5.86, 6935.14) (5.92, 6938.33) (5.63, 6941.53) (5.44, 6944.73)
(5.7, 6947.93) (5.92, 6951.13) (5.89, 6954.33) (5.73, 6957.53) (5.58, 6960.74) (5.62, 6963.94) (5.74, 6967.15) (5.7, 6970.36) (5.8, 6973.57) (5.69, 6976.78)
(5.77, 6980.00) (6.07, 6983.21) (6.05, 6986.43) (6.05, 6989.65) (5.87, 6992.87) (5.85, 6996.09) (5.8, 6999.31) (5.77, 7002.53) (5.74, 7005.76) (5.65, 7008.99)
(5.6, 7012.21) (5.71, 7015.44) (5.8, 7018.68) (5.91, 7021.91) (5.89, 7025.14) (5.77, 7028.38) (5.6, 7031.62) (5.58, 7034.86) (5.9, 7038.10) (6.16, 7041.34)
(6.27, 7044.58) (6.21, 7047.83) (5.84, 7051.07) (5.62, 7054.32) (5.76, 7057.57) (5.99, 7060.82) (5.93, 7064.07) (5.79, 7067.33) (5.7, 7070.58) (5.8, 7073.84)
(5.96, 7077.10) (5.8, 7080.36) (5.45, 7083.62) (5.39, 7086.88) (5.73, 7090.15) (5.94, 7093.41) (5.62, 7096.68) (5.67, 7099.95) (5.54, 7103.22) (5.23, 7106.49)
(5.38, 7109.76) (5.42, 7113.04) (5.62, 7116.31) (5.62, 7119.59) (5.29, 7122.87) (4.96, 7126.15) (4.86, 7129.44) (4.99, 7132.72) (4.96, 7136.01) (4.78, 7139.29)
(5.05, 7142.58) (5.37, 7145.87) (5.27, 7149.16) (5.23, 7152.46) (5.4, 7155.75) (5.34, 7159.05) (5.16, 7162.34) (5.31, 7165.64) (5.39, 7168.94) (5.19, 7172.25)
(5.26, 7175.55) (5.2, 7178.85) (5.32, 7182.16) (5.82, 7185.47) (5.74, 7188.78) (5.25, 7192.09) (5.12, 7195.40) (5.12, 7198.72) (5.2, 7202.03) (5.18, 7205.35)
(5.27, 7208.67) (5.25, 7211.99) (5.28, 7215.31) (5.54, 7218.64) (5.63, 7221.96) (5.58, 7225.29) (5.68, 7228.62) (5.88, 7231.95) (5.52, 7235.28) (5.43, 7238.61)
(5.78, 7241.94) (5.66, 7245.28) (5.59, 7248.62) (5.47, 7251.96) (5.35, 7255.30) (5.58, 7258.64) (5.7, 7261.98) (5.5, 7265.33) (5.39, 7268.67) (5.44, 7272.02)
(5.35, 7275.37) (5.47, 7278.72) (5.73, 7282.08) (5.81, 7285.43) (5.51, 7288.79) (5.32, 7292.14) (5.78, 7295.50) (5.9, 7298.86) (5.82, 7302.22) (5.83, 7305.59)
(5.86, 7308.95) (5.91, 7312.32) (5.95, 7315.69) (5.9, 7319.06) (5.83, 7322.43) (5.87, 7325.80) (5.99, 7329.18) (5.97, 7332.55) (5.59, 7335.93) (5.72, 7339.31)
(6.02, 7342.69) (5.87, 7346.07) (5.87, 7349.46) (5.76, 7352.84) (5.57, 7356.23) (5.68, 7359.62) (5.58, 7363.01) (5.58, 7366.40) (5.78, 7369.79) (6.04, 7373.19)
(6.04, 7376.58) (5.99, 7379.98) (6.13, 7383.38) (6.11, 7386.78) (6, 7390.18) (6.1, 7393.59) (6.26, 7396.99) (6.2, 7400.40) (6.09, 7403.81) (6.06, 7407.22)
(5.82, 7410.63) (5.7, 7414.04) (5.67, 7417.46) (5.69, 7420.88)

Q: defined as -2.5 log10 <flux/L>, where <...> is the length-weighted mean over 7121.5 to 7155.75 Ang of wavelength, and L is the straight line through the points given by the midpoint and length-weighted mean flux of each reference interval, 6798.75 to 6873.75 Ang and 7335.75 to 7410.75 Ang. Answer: 0.14 mag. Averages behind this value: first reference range 5.62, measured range 5.09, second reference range 5.92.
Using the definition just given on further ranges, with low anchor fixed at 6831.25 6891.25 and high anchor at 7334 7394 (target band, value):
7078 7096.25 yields 0.02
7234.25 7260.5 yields 0.05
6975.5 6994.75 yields -0.03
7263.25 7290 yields 0.06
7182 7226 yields 0.08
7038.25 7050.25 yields -0.07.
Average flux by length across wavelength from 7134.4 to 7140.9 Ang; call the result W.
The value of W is 4.88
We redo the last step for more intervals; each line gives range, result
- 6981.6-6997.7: 5.98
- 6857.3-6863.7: 5.46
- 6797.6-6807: 5.51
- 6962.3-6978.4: 5.71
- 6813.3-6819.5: 5.81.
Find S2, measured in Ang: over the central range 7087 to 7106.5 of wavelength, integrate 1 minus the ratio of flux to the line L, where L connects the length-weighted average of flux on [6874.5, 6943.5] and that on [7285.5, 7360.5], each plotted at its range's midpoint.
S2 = 0.7 Ang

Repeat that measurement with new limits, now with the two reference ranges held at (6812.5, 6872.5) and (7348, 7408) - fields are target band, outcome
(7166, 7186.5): 1.69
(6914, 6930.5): -0.67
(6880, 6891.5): -0.26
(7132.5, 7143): 1.59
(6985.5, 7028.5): -0.60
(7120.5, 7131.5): 1.38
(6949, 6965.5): -0.11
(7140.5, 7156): 1.53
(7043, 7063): -0.65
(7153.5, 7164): 0.94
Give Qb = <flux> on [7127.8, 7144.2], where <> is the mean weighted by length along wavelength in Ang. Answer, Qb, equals 4.93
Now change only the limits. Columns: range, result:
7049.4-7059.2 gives 5.75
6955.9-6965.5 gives 5.65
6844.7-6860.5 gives 5.71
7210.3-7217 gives 5.26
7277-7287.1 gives 5.67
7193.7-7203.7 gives 5.15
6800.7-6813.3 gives 5.51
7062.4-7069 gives 5.86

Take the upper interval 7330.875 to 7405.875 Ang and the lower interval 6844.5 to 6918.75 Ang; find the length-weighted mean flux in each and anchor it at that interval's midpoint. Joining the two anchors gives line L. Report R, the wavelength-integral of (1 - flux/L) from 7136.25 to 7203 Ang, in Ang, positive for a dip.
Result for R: 6.7 Ang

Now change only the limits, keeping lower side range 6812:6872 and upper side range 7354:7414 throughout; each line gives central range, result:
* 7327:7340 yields 0.18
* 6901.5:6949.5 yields -1.17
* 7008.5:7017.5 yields 0.12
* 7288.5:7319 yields 0.57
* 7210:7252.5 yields 2.13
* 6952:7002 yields -0.83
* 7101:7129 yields 2.06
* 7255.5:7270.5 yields 0.89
